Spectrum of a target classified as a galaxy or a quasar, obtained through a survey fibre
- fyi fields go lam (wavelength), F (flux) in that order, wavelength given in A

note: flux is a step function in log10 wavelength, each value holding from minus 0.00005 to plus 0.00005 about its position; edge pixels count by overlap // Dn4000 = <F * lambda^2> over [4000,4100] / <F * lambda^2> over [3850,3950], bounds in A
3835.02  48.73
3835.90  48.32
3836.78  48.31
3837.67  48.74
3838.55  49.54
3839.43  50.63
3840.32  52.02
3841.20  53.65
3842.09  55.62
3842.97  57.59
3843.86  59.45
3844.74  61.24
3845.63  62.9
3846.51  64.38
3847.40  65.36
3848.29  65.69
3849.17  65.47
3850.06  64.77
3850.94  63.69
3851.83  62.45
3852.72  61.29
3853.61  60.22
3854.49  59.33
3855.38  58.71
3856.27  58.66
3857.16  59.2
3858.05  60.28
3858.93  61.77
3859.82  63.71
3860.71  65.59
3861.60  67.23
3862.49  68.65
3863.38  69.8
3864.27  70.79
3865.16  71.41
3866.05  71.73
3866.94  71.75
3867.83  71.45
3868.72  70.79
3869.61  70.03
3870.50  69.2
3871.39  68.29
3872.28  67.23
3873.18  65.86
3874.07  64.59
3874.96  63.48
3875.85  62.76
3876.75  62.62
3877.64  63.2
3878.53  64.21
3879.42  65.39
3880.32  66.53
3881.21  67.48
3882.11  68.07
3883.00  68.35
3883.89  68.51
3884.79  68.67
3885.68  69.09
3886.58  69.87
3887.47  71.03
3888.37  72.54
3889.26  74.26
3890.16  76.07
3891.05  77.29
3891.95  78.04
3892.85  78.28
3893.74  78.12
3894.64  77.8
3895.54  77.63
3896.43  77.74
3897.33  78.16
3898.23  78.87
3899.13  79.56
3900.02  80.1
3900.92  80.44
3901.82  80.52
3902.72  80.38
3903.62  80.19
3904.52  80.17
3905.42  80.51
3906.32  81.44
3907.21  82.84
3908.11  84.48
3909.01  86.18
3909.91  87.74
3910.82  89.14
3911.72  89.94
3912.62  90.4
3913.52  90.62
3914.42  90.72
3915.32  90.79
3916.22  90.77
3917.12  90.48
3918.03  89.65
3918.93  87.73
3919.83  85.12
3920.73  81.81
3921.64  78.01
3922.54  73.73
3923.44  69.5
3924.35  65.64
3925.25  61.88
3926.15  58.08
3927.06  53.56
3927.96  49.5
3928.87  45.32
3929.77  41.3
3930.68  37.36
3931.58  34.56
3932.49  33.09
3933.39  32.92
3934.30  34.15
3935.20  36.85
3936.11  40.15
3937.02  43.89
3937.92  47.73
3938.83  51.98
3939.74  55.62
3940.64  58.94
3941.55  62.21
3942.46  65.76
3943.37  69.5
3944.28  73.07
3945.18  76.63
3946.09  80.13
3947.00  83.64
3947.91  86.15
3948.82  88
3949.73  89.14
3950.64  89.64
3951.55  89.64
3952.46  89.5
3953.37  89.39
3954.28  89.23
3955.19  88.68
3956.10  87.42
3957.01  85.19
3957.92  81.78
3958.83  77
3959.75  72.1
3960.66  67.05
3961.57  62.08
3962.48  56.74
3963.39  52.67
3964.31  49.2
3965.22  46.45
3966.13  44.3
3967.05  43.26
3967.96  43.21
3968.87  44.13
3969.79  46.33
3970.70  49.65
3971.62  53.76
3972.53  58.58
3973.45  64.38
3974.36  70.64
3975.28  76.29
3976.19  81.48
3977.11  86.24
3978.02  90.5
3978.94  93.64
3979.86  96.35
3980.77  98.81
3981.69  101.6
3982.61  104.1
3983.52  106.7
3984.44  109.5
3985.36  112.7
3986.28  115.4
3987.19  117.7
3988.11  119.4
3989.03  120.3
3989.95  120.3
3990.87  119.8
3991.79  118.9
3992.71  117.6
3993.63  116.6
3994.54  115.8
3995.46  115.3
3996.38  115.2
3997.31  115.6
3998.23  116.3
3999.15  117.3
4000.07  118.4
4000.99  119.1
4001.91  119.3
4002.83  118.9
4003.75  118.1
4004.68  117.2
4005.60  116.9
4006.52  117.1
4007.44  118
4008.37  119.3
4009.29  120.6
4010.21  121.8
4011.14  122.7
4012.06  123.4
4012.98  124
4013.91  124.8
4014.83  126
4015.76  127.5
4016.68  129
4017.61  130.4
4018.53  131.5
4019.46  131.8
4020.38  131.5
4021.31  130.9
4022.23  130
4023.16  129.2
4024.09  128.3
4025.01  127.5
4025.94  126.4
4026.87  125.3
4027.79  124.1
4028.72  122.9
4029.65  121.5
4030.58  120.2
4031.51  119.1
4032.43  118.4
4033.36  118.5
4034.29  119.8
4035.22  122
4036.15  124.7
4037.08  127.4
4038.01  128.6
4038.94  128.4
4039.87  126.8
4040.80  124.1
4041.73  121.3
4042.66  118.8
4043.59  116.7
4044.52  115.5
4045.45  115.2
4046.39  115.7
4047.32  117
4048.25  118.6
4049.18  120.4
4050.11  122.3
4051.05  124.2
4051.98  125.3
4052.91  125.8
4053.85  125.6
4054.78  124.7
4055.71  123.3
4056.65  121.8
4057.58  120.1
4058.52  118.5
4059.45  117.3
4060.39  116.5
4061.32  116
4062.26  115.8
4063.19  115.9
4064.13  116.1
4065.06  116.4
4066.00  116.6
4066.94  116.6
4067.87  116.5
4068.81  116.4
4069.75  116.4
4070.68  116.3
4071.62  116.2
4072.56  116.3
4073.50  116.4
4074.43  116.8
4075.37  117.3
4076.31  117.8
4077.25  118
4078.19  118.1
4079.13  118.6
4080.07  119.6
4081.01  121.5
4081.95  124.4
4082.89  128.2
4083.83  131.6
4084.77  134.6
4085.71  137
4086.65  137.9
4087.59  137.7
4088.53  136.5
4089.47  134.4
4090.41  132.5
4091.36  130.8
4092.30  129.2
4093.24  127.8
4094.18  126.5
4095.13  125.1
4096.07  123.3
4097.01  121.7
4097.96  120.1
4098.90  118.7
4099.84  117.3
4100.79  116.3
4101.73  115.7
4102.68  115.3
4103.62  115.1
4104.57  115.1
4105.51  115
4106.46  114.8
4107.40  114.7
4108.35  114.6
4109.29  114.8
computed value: 1.91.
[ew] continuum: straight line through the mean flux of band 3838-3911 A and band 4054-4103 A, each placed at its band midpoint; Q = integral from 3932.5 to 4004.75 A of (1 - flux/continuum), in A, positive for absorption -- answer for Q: 8.8 A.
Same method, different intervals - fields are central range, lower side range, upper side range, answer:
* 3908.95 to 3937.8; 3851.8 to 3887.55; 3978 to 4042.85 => 6.5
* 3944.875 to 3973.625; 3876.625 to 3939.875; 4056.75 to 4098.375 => 5.3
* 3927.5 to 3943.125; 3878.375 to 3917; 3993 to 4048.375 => 7.9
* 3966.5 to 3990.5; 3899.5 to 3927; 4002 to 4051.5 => 4.6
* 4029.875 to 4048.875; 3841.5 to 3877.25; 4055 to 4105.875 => -1.7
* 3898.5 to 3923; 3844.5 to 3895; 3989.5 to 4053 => -0.7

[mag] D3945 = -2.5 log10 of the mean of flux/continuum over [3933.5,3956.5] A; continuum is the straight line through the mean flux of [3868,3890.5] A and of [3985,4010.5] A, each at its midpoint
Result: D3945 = 0.345 mag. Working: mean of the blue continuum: 67.9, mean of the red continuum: 118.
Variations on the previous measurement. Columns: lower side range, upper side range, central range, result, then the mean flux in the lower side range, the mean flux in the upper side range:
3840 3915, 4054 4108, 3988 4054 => -0.149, 70.8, 121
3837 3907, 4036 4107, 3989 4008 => -0.155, 68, 122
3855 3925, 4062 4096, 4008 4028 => -0.179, 74.5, 123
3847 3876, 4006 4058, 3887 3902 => -0.009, 65.5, 123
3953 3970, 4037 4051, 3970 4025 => -0.233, 64.7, 121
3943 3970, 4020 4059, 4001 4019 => -0.169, 71.6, 123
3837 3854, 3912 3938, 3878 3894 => -0.163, 59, 63.3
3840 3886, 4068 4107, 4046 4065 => -0.053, 64.7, 123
